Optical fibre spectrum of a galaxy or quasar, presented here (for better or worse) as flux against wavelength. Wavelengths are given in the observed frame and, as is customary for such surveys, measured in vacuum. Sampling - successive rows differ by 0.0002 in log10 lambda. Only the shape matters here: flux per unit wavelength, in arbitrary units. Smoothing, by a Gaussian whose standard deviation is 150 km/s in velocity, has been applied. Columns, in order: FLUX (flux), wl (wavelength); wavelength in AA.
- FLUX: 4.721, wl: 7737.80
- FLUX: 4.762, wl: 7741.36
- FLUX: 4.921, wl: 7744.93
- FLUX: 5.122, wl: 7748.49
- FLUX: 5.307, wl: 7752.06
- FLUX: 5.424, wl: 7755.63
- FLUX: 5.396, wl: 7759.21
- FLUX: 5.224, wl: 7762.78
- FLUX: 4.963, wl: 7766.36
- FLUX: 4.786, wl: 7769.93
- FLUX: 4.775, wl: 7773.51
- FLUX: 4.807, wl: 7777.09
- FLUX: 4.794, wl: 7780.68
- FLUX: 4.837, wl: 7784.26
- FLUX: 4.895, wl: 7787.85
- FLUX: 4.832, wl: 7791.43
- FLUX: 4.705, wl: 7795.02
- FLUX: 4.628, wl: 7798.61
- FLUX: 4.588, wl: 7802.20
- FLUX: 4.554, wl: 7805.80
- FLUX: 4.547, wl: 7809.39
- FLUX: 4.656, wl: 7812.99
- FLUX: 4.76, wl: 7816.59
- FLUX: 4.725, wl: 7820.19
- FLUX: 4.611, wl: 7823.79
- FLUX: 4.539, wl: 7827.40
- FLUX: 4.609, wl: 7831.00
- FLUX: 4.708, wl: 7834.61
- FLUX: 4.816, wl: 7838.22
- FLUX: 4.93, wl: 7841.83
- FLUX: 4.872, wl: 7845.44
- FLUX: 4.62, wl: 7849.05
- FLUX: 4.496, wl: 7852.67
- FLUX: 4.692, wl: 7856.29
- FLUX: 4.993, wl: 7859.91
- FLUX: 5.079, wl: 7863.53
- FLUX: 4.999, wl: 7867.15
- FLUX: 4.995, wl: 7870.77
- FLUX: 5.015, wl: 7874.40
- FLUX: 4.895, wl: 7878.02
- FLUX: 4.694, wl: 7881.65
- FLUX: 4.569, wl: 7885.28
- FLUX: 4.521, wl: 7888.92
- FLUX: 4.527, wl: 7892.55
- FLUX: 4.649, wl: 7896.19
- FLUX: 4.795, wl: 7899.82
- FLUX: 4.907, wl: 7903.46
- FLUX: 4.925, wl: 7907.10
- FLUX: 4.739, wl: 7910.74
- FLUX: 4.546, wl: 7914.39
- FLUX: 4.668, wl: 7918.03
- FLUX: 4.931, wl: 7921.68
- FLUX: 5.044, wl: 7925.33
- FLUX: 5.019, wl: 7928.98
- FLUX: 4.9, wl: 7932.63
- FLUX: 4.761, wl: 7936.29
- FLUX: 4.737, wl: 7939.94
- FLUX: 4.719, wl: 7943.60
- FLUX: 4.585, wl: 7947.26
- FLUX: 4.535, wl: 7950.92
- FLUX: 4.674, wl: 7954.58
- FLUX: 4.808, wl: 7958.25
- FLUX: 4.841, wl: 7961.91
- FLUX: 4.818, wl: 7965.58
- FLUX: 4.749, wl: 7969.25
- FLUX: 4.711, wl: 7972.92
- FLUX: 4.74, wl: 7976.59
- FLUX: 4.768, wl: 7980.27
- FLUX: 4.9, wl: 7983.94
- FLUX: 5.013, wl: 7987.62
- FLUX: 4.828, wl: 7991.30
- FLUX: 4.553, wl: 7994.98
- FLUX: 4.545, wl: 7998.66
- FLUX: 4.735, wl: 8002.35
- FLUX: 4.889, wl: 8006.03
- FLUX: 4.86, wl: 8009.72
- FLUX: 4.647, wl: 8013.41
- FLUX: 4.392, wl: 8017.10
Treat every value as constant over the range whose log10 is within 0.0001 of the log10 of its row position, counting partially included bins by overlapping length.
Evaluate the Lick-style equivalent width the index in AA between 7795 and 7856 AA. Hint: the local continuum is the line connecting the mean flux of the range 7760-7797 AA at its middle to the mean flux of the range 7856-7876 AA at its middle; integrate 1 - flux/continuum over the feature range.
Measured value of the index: 3.3 AA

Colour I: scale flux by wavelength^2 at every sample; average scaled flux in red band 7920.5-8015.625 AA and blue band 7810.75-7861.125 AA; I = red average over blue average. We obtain 1.05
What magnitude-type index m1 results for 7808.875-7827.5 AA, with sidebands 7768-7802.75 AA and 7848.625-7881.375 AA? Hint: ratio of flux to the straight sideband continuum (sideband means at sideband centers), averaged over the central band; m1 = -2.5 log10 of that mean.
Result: 0.036 mag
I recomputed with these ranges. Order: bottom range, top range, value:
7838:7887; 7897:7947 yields 1.01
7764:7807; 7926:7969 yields 1.04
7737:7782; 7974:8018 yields 1.01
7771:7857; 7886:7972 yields 1.04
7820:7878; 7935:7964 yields 1.01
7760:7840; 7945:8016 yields 1.05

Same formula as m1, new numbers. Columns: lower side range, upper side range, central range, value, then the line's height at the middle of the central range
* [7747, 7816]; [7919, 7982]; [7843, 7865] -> 0.011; 4.84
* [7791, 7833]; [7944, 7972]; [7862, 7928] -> -0.028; 4.68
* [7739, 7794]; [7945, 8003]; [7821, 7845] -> 0.043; 4.9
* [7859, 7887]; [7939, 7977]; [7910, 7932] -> -0.008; 4.8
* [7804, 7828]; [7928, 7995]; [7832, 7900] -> -0.023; 4.68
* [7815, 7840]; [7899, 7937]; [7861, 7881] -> -0.050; 4.76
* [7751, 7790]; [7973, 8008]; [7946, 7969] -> 0.021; 4.81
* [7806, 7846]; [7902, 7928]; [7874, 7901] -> 0.022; 4.79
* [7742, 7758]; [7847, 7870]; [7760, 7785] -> 0.041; 5.1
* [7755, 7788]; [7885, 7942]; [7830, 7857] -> 0.034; 4.87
